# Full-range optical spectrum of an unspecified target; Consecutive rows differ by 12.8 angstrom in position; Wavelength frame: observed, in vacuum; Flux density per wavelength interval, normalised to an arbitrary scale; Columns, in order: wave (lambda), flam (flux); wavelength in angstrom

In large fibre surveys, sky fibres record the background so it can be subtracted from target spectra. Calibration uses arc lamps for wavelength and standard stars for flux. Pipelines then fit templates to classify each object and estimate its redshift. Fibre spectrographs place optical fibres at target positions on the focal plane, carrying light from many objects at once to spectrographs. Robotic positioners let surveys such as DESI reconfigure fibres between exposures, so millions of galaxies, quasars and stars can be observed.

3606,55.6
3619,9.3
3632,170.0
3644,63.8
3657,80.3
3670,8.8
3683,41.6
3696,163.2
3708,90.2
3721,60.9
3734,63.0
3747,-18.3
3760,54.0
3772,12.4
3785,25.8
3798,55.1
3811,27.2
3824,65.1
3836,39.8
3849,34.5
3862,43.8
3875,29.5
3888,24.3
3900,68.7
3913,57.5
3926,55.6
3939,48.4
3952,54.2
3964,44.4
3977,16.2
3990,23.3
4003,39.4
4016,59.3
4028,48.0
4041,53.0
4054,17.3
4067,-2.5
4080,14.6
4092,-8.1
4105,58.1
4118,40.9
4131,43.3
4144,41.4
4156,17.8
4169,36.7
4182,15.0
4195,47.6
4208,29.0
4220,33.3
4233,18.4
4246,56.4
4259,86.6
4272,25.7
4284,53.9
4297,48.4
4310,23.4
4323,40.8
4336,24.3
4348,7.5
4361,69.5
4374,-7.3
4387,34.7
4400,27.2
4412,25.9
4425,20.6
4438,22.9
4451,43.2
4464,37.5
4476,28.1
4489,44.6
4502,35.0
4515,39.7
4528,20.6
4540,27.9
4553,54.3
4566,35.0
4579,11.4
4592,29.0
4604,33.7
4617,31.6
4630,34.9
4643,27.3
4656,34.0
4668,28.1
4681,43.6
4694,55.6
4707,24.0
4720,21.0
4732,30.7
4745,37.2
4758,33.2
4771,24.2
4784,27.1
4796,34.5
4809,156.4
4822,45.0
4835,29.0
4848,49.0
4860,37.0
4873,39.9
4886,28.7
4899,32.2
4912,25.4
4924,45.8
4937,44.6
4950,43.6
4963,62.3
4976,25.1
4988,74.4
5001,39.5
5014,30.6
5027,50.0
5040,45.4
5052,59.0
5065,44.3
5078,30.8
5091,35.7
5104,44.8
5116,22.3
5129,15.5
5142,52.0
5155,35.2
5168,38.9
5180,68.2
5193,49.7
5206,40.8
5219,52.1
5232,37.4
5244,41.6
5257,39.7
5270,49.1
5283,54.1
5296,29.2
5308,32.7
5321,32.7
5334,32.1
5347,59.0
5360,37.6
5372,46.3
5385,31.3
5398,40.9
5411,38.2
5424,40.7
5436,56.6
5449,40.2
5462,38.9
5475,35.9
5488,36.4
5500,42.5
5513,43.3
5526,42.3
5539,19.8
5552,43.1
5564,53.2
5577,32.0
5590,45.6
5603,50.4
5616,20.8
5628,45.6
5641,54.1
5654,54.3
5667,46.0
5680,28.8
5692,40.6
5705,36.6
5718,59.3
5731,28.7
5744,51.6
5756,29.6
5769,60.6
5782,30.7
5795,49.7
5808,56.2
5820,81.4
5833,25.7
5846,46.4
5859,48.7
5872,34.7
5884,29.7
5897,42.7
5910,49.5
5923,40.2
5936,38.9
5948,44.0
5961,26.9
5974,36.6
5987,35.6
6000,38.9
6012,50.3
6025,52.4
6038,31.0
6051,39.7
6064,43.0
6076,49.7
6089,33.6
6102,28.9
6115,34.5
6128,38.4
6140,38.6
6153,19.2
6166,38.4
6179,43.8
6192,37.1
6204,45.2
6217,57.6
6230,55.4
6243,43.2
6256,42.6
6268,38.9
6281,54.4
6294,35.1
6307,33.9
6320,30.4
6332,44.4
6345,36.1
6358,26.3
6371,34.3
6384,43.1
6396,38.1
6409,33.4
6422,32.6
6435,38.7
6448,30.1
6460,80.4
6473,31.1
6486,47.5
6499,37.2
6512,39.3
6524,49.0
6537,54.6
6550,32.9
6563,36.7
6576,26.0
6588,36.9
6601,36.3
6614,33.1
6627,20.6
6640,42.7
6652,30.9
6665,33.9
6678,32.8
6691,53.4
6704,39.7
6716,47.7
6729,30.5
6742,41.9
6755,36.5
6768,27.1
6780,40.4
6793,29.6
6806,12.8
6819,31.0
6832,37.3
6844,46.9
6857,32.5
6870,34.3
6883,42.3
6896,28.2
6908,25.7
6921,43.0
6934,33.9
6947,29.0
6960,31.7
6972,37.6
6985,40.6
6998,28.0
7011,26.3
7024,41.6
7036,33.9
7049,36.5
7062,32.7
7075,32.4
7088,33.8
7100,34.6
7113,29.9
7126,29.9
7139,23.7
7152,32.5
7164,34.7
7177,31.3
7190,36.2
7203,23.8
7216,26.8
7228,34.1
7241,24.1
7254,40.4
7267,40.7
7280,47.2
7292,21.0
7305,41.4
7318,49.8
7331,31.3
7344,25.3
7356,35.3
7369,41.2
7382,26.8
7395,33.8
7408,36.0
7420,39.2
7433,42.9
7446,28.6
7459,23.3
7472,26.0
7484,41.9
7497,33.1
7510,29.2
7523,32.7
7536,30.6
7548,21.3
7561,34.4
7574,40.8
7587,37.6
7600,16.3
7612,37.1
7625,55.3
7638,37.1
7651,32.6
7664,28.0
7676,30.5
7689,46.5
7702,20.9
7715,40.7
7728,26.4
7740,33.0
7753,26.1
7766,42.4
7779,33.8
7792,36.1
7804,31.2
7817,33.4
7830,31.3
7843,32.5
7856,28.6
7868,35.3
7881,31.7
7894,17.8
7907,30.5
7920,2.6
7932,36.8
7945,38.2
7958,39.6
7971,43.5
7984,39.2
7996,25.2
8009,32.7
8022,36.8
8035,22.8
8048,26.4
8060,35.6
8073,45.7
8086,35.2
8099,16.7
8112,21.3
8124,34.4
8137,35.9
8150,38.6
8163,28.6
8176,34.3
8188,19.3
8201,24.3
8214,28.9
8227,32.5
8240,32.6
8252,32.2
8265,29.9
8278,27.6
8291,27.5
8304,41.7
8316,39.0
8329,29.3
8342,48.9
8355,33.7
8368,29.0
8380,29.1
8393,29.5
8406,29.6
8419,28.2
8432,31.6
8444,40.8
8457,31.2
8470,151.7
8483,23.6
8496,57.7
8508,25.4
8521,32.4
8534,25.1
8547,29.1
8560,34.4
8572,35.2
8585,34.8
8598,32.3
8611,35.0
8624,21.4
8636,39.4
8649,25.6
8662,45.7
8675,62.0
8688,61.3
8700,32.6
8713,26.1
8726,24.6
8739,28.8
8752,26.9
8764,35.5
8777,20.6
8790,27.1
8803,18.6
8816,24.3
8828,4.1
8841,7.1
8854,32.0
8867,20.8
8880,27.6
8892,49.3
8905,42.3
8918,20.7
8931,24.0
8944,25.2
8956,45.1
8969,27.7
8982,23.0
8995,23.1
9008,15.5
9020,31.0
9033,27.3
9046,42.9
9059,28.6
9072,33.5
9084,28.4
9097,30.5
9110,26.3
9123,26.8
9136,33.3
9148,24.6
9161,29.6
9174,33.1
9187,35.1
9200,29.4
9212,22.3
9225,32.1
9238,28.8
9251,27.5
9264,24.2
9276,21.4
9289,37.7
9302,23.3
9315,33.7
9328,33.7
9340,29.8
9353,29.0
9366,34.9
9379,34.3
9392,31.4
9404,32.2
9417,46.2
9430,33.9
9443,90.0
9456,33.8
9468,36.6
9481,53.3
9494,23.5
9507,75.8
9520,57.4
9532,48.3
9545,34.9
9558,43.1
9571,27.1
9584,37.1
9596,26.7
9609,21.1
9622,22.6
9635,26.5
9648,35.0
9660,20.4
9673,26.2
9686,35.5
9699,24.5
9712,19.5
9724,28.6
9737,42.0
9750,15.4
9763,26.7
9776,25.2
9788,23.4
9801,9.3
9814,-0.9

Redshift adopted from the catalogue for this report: 0.291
